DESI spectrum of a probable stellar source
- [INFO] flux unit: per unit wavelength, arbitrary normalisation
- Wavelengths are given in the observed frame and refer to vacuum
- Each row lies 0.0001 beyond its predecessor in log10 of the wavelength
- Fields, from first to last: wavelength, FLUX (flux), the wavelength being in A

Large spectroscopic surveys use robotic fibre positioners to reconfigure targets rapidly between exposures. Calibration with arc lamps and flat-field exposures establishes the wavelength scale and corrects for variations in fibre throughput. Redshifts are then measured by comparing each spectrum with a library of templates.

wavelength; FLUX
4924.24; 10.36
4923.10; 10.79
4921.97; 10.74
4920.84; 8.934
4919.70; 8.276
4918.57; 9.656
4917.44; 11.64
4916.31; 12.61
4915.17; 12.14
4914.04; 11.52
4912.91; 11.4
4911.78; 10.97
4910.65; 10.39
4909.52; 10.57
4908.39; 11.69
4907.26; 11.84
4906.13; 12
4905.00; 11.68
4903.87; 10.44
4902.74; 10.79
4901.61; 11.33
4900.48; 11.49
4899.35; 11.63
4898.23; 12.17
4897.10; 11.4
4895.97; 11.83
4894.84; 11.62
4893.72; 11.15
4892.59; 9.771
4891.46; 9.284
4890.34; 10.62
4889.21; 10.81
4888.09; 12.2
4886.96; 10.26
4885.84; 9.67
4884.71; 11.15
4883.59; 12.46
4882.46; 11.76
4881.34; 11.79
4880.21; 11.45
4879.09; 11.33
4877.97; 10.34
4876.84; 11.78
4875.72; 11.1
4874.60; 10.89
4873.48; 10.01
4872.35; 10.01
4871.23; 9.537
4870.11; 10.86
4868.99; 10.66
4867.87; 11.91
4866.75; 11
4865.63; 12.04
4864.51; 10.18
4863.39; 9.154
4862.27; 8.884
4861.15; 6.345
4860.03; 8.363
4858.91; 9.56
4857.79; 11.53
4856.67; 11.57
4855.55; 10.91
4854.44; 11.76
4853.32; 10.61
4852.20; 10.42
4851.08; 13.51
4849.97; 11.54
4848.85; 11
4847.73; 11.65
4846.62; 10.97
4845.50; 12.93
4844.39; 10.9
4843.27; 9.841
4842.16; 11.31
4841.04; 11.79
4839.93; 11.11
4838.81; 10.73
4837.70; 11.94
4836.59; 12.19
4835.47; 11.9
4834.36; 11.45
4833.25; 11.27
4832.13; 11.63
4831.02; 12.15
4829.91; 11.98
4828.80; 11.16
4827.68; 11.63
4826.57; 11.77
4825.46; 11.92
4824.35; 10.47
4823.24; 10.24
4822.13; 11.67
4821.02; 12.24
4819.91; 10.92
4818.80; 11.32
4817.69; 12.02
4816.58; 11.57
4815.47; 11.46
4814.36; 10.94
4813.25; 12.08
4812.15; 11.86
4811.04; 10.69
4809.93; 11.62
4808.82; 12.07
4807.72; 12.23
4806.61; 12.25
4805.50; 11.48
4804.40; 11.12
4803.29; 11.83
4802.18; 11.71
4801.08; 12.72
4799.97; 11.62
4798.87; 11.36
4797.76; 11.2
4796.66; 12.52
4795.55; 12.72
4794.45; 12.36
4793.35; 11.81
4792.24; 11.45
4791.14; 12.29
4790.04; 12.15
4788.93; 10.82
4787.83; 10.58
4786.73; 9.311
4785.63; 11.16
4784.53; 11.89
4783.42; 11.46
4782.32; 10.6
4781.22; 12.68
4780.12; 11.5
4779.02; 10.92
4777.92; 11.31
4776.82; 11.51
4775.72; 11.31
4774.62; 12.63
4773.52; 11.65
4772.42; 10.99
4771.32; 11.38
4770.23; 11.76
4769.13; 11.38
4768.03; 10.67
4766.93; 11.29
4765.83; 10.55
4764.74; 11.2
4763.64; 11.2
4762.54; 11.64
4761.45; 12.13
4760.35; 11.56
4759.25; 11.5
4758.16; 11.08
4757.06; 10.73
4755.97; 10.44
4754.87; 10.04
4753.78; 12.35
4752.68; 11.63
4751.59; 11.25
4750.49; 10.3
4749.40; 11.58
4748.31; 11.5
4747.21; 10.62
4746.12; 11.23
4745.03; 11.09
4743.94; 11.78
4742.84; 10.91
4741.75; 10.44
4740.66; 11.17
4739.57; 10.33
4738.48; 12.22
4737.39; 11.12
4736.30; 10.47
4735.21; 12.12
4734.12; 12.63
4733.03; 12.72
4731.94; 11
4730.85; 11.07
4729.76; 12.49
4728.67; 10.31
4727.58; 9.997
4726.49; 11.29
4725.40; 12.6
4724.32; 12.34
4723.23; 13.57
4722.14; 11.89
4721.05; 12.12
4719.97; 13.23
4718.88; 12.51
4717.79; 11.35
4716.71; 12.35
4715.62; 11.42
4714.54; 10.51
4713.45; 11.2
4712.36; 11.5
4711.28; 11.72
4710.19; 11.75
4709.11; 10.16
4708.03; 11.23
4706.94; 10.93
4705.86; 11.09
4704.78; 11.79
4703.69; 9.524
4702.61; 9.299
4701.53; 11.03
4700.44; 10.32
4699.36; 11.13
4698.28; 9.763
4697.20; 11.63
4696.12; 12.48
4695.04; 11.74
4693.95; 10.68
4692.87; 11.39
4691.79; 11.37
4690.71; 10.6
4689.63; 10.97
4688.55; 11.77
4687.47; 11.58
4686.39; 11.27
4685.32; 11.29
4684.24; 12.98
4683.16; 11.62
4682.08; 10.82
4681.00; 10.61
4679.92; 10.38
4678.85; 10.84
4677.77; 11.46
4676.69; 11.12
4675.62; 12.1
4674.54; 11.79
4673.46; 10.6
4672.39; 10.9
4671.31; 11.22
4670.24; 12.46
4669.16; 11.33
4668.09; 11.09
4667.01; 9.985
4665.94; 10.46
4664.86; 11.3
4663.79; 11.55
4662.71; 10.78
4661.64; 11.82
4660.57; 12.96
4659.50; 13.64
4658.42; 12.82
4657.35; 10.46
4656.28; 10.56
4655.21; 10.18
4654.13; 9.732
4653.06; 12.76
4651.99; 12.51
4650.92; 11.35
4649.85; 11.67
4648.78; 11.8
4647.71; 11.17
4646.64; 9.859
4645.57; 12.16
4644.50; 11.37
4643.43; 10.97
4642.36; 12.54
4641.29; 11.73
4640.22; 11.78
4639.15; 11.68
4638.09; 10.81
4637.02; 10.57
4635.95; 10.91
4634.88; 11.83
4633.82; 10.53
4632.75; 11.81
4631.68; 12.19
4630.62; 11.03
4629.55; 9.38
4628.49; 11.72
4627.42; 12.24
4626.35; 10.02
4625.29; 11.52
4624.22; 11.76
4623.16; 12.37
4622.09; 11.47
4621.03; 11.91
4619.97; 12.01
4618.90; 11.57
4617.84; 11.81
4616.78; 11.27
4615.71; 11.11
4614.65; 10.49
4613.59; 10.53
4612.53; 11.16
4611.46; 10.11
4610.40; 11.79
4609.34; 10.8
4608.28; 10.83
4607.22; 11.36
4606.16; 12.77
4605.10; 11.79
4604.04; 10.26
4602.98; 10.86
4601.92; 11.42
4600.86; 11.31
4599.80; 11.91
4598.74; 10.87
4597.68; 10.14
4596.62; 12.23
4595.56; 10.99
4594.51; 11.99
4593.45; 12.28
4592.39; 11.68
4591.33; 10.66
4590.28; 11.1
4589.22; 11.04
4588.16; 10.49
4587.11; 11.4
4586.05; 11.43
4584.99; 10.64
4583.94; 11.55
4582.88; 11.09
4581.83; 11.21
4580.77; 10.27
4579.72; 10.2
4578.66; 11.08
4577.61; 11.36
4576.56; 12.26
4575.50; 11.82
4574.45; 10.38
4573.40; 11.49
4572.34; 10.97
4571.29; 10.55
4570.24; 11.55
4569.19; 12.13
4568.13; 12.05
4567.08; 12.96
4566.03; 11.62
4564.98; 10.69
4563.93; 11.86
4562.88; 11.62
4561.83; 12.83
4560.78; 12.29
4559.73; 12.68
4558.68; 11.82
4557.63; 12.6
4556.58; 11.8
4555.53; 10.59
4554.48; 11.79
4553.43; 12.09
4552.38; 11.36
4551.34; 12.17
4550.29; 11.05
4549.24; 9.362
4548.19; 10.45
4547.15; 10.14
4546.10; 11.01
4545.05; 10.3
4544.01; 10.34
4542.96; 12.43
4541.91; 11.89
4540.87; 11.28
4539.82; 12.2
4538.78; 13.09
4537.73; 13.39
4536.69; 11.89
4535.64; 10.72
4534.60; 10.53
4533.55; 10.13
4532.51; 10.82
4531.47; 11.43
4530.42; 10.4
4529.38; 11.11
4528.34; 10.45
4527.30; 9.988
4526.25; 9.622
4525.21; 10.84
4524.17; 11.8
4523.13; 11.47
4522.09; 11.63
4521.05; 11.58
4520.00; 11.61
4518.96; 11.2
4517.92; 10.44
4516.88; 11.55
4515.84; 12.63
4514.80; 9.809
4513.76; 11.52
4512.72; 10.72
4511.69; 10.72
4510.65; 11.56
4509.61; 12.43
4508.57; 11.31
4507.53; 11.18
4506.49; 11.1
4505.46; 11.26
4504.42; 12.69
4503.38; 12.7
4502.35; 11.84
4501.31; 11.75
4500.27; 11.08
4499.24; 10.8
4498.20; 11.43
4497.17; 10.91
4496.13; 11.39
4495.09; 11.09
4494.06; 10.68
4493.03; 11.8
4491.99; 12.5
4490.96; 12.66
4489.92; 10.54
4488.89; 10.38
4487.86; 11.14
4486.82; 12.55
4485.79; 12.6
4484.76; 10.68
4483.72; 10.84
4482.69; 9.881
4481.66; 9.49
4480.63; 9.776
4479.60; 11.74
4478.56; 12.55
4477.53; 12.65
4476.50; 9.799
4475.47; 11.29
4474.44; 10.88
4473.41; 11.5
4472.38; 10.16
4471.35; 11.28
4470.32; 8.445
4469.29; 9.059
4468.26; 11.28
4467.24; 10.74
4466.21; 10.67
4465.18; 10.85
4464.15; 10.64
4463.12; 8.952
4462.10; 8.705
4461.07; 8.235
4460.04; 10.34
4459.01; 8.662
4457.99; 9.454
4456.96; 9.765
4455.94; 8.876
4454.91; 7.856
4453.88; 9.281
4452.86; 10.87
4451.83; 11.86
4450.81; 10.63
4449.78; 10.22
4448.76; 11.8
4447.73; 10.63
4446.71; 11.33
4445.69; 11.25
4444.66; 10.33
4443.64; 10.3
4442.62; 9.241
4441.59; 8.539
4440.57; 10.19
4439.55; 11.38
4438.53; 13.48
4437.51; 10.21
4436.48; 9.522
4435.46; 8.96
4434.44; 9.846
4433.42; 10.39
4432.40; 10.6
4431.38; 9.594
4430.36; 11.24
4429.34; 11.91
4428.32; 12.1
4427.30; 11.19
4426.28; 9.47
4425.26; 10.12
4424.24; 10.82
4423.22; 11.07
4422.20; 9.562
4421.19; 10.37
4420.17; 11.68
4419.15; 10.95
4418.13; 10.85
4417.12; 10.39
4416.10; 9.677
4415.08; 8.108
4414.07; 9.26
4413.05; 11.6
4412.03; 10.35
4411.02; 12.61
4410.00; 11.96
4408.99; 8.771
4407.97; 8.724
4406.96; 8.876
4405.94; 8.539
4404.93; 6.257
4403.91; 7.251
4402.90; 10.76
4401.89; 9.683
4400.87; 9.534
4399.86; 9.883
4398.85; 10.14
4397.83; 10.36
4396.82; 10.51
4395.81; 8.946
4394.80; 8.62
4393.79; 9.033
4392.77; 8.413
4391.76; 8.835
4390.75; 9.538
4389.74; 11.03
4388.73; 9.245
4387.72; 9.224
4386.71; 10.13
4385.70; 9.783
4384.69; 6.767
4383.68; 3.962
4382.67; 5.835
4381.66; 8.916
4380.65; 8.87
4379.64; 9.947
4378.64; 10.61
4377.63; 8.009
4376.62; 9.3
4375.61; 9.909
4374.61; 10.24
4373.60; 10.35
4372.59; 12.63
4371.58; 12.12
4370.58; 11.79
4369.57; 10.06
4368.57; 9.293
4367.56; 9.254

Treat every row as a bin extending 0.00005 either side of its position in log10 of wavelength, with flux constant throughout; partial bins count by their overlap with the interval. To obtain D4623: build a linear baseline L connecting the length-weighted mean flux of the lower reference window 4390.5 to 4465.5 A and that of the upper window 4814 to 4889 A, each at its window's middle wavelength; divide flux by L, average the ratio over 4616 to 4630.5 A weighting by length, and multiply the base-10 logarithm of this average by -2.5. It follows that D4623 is -0.09 mag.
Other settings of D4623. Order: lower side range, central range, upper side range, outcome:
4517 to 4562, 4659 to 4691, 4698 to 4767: -0.007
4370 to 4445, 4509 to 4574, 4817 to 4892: -0.117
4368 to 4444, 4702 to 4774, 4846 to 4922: -0.077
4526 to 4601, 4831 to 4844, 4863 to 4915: -0.029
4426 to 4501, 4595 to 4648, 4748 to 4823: -0.026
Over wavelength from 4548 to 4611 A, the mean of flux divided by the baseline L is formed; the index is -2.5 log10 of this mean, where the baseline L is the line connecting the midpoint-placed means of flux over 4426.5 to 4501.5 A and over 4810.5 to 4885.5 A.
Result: -0.06 mag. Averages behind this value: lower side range 10.6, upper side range 11.1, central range 11.4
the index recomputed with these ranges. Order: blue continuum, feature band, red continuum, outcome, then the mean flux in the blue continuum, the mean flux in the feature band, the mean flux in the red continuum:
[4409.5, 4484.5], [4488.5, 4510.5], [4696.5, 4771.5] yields -0.09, 10.4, 11.5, 11.3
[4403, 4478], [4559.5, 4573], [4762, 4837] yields -0.11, 10.2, 11.8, 11.5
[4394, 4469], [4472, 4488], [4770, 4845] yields -0.08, 10.1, 11.1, 11.5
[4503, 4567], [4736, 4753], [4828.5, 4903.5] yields 0.00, 11.4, 11.1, 11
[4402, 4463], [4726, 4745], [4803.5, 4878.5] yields -0.04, 10.1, 11.3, 11.1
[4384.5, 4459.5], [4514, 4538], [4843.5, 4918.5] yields -0.09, 10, 11.1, 11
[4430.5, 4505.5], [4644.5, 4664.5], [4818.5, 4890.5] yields -0.07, 10.6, 11.5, 11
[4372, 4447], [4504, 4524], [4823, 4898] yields -0.13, 9.84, 11.4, 11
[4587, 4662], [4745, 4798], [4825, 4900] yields -0.02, 11.4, 11.4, 11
